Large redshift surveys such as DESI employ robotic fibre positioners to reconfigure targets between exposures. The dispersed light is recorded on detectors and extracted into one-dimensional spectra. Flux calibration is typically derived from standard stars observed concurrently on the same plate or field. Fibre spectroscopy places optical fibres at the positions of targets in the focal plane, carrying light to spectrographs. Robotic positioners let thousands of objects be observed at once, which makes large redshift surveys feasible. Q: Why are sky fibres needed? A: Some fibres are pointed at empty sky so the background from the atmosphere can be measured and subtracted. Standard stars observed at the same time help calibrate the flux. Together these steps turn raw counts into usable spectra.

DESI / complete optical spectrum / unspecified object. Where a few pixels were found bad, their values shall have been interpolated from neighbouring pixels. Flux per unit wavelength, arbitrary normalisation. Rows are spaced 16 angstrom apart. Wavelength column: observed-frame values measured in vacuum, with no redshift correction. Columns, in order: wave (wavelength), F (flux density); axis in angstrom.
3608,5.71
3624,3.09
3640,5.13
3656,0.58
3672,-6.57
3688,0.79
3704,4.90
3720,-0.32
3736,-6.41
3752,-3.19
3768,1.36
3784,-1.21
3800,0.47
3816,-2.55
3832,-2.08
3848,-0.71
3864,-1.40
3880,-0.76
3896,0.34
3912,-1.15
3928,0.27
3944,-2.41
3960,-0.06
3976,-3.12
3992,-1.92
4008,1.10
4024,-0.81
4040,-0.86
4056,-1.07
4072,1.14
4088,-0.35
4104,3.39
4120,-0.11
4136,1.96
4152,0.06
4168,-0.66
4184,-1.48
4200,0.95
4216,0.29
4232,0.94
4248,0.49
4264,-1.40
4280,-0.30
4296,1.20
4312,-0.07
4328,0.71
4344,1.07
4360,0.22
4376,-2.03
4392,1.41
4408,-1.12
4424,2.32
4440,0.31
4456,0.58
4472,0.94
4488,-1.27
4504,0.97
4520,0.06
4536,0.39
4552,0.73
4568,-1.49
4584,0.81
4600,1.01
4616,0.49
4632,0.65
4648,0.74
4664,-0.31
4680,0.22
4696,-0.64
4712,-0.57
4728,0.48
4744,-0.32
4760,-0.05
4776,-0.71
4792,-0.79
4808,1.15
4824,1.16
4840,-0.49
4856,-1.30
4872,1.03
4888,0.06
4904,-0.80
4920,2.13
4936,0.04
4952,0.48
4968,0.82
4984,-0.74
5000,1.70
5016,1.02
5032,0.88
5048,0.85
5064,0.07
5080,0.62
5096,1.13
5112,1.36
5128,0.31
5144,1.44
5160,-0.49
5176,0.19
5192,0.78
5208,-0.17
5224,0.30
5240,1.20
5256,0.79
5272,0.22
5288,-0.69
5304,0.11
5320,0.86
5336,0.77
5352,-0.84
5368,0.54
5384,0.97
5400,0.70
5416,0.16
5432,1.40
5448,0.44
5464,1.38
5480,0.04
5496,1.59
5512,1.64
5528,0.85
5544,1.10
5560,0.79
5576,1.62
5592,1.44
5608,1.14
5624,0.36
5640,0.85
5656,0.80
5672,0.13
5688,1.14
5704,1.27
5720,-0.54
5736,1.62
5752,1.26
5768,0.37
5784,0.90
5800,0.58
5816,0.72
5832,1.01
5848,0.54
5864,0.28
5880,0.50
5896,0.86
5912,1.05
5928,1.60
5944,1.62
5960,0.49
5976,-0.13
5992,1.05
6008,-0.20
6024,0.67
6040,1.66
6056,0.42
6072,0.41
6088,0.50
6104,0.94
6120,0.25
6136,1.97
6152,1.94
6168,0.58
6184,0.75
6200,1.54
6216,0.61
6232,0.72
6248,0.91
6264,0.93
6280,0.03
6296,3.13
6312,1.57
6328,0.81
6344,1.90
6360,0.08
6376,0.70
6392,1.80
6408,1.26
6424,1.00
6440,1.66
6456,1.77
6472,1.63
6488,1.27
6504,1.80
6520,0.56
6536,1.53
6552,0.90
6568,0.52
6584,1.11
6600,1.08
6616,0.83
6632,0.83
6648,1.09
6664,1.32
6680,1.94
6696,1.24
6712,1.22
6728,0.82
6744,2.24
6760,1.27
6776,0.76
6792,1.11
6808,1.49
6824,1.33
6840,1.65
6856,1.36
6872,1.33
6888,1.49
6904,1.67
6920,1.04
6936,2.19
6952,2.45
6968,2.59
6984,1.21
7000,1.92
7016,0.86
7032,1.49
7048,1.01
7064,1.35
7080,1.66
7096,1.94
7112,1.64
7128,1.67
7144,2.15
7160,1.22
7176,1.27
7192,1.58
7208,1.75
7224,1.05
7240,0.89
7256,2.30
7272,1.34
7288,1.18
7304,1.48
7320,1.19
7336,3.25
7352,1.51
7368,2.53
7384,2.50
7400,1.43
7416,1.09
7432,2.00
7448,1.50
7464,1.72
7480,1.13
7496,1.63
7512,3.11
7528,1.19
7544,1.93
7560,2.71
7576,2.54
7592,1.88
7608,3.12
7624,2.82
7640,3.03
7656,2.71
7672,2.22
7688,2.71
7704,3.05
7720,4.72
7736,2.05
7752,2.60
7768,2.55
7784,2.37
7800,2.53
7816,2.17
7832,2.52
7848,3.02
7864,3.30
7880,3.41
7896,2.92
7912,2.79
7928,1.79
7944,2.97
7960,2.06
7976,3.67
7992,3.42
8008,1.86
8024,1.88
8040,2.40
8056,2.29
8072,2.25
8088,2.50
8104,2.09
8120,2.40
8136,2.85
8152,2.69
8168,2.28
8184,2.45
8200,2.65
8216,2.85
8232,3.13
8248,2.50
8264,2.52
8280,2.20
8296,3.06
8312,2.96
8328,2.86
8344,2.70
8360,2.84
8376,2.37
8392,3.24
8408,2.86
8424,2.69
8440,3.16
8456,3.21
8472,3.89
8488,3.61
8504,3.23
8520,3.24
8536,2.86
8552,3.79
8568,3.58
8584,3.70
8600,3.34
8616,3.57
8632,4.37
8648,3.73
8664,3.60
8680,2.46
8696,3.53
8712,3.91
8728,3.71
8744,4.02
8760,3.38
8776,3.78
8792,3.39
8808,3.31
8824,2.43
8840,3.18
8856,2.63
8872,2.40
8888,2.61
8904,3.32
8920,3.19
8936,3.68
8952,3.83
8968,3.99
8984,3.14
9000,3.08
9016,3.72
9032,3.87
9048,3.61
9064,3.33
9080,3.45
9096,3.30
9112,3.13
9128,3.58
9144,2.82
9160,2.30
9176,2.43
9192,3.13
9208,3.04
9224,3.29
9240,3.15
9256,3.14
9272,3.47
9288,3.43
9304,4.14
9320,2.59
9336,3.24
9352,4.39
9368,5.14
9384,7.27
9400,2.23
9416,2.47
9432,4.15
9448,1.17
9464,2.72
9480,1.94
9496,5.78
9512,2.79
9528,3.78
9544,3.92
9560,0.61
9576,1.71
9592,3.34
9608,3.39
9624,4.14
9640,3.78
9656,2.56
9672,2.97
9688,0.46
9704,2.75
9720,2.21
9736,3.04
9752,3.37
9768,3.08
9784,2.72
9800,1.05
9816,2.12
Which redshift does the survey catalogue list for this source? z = 0.885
